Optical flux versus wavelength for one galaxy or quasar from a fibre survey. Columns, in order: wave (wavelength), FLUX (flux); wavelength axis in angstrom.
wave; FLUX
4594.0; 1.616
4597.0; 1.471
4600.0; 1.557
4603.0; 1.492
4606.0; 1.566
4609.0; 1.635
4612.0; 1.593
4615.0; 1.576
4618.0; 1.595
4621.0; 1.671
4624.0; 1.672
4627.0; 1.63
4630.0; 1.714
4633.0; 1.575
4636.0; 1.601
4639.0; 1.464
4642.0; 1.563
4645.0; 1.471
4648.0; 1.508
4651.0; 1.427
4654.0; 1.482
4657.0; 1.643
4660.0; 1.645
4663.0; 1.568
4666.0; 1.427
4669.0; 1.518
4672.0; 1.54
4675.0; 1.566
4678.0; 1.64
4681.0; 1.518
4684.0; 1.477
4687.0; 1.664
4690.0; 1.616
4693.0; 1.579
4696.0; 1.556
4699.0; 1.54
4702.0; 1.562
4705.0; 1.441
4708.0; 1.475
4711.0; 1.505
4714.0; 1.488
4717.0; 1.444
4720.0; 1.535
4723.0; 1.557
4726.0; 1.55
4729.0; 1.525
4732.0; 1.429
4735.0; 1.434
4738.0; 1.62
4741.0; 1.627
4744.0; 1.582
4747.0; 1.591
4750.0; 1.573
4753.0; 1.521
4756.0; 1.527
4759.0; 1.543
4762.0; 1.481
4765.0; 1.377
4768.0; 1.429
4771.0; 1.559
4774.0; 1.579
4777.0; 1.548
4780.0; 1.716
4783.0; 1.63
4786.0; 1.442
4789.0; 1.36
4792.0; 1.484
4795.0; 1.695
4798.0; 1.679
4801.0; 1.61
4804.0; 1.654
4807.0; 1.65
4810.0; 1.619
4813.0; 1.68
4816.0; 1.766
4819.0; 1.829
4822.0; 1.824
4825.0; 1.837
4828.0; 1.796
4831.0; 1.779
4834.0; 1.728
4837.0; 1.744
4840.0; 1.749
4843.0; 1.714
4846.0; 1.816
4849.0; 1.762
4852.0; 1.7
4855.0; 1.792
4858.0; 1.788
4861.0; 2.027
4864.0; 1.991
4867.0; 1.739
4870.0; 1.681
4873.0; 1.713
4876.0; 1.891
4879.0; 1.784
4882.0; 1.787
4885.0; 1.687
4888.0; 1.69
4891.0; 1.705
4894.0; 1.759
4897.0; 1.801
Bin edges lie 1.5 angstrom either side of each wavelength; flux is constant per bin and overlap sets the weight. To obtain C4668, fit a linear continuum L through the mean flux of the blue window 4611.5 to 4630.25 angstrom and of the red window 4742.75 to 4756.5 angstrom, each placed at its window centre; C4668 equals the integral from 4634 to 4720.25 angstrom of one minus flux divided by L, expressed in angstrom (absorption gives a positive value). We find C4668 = 3.7 angstrom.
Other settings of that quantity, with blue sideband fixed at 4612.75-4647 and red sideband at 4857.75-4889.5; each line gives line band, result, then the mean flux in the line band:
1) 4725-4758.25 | 2.8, 1.54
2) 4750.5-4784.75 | 3.4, 1.54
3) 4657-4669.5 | 0.5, 1.55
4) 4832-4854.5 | 0.3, 1.75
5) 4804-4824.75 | 0.2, 1.73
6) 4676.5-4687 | 0.5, 1.56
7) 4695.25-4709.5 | 1.2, 1.51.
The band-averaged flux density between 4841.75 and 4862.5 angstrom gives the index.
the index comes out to 1.8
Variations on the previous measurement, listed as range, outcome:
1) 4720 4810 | 1.55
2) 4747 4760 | 1.55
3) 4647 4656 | 1.48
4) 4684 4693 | 1.6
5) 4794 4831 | 1.72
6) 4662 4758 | 1.54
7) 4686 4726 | 1.53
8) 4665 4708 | 1.54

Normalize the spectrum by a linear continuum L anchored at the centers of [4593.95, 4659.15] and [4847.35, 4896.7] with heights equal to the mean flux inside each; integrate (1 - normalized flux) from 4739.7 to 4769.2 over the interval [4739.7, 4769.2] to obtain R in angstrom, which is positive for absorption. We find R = 2.7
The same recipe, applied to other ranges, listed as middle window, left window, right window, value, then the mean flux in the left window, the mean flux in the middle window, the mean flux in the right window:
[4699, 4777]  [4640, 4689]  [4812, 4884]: 5.7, 1.54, 1.52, 1.79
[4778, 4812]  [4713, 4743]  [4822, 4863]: 1.7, 1.52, 1.6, 1.79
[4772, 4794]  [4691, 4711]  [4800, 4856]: 1.6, 1.53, 1.54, 1.74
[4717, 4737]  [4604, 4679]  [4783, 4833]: 1.4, 1.57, 1.5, 1.67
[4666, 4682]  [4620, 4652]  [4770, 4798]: 0.3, 1.57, 1.55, 1.56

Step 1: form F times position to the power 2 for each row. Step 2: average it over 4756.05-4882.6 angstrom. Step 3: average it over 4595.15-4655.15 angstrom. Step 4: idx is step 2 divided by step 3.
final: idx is 1.2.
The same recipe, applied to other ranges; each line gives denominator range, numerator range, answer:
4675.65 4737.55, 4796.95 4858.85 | 1.20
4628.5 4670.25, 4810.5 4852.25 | 1.23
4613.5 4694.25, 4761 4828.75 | 1.10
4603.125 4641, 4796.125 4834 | 1.17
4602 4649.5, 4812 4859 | 1.22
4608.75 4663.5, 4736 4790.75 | 1.03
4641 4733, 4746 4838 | 1.11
